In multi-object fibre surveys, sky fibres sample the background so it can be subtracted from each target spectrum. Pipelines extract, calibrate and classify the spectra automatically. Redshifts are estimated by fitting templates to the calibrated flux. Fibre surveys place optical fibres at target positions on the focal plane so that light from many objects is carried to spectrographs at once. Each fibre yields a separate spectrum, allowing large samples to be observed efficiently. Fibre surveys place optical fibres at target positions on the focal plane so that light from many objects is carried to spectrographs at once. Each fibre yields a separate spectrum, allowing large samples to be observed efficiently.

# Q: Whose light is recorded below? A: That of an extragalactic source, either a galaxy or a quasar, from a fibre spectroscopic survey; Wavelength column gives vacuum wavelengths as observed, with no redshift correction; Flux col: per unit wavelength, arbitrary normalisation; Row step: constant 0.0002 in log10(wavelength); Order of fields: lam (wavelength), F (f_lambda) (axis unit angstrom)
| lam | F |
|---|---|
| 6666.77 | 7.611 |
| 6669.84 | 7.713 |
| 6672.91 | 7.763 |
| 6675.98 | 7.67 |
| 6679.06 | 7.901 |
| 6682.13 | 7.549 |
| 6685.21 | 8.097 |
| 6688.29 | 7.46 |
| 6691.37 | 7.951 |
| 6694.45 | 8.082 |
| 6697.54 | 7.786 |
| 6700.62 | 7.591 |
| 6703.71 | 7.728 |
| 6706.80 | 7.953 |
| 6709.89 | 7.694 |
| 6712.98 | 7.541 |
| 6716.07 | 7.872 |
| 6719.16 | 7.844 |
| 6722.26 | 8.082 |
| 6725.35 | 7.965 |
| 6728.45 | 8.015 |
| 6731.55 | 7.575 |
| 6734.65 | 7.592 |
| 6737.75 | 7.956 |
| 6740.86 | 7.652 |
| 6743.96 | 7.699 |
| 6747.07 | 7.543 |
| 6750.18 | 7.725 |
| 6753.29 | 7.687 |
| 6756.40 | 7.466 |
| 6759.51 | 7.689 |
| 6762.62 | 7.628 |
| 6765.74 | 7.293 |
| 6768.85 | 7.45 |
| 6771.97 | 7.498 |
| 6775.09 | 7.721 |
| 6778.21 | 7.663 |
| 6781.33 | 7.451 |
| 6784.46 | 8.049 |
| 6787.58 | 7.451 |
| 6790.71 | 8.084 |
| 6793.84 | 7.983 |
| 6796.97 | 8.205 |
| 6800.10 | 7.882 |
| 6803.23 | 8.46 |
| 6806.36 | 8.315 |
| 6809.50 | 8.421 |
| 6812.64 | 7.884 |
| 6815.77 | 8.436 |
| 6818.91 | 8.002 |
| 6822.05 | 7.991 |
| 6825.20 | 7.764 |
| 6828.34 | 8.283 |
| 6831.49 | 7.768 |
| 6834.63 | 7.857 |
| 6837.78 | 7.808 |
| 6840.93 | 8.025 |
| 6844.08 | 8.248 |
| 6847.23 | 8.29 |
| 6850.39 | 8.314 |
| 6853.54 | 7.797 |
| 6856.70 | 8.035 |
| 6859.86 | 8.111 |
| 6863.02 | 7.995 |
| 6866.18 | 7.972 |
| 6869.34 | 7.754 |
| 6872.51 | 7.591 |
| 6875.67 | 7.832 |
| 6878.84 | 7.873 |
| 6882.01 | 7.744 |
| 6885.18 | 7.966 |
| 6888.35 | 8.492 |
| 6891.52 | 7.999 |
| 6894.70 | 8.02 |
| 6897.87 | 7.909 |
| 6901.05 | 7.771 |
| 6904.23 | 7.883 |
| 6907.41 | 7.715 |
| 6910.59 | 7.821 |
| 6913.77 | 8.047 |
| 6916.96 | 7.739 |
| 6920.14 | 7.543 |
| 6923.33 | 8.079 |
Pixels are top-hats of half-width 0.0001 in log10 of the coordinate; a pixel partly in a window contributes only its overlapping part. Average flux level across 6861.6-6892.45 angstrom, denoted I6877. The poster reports 7.92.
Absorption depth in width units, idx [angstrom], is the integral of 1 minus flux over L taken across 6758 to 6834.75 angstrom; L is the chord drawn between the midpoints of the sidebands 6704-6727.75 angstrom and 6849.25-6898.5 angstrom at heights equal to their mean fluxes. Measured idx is 0.2 angstrom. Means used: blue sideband 7.85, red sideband 7.96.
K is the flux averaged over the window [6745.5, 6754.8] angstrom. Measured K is 7.65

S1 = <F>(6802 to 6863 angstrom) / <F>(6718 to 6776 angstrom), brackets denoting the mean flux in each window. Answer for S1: 1.05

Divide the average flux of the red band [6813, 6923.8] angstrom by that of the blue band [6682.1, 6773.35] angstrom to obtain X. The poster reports 1.03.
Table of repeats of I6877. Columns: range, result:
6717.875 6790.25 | 7.69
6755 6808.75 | 7.79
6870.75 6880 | 7.76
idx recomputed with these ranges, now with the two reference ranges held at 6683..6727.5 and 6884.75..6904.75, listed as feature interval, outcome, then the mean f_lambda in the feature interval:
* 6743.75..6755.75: 0.3 angstrom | 7.64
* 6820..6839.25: 0.1 angstrom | 7.91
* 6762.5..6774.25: 0.6 angstrom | 7.46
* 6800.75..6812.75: -0.5 angstrom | 8.29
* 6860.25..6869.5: 0.0 angstrom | 7.96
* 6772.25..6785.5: 0.4 angstrom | 7.68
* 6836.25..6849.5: -0.2 angstrom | 8.1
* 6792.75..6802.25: -0.2 angstrom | 8.05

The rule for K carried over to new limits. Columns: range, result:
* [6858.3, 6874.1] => 7.89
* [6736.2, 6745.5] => 7.77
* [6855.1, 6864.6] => 8.04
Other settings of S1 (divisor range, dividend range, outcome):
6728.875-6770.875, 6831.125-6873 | 1.05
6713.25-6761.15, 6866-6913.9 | 1.02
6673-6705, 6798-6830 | 1.05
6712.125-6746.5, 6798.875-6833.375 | 1.04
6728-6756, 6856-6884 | 1.02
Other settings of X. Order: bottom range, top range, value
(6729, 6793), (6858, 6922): 1.03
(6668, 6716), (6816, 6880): 1.03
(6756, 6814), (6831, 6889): 1.02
